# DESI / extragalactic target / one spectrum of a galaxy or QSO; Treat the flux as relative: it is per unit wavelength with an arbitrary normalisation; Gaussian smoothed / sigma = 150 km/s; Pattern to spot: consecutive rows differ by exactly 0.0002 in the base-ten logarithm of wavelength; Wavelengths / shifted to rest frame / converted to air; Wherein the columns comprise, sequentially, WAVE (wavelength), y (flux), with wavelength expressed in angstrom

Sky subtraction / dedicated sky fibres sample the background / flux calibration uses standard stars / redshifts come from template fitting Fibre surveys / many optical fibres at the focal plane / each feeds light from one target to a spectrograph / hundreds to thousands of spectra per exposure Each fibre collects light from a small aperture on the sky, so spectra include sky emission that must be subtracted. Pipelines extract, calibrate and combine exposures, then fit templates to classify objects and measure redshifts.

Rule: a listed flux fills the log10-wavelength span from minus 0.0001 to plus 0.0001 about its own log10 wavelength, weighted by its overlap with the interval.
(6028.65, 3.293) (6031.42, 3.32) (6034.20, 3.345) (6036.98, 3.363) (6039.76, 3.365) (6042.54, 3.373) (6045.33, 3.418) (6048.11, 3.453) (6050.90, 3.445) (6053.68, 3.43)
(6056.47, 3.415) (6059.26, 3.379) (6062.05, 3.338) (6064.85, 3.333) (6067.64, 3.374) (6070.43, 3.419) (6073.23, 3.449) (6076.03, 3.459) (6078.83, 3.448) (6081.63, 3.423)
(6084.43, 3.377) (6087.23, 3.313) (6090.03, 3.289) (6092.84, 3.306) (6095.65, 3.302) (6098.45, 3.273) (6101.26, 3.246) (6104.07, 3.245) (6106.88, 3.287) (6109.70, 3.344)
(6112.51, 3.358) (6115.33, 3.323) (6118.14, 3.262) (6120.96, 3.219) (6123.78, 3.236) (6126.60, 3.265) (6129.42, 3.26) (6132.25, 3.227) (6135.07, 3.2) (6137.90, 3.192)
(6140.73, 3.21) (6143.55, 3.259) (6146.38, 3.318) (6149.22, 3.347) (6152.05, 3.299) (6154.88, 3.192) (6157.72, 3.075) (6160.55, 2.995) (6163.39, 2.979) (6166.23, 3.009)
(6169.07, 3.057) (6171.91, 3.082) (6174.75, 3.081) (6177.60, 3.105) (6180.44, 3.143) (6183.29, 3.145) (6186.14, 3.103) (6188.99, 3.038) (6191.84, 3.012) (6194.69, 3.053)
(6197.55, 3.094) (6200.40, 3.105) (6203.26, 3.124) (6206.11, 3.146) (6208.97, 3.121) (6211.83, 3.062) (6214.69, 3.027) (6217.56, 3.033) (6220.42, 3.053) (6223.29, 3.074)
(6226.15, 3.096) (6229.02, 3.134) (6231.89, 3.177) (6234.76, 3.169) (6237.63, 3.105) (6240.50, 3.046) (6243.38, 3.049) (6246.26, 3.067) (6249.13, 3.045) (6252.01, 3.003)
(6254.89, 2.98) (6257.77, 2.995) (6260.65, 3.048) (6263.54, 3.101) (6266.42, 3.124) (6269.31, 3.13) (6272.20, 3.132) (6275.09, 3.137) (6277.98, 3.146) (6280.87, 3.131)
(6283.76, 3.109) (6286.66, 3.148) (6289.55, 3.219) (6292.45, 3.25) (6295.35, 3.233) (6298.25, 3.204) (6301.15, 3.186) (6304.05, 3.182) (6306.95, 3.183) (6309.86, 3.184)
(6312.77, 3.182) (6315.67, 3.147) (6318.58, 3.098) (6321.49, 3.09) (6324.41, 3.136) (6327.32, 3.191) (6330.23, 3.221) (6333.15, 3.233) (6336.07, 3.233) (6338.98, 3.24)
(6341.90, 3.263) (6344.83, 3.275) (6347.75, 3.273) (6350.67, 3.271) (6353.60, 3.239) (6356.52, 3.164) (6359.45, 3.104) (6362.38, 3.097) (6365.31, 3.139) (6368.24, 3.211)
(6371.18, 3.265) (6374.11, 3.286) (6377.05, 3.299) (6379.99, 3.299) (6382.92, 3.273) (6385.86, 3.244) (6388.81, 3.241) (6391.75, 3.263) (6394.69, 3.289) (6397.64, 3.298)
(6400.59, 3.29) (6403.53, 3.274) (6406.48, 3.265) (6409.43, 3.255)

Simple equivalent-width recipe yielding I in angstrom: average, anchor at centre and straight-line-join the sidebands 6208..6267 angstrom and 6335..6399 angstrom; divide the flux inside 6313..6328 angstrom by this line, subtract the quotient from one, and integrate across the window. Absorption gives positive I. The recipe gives 0.2 angstrom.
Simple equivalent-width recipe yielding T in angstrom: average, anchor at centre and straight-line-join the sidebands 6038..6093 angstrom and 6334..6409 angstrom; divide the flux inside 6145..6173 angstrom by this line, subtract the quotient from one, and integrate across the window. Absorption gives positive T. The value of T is 1.8 angstrom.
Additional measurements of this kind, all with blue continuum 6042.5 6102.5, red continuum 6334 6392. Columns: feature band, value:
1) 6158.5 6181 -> 1.86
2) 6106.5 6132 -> 0.55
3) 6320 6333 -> 0.34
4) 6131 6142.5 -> 0.47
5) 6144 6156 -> 0.18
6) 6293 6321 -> 0.72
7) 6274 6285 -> 0.48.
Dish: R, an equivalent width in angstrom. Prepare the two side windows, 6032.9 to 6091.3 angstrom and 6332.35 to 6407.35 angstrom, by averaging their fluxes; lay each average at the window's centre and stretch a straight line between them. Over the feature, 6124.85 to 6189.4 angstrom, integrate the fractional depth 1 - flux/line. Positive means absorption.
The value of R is 3.6 angstrom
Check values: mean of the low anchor 3.39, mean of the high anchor 3.24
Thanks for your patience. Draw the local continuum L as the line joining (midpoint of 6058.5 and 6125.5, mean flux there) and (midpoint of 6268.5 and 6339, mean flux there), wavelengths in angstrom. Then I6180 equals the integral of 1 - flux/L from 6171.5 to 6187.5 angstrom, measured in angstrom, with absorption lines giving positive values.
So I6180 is 0.8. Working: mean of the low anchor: 3.33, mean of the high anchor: 3.17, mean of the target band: 3.11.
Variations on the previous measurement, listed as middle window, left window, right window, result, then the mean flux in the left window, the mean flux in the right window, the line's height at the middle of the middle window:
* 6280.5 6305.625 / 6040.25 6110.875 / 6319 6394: 0.5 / 3.37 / 3.22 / 3.25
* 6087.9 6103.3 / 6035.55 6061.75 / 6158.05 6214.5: 0.0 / 3.4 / 3.08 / 3.29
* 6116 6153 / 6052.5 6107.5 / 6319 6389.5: 0.8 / 3.36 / 3.22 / 3.33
